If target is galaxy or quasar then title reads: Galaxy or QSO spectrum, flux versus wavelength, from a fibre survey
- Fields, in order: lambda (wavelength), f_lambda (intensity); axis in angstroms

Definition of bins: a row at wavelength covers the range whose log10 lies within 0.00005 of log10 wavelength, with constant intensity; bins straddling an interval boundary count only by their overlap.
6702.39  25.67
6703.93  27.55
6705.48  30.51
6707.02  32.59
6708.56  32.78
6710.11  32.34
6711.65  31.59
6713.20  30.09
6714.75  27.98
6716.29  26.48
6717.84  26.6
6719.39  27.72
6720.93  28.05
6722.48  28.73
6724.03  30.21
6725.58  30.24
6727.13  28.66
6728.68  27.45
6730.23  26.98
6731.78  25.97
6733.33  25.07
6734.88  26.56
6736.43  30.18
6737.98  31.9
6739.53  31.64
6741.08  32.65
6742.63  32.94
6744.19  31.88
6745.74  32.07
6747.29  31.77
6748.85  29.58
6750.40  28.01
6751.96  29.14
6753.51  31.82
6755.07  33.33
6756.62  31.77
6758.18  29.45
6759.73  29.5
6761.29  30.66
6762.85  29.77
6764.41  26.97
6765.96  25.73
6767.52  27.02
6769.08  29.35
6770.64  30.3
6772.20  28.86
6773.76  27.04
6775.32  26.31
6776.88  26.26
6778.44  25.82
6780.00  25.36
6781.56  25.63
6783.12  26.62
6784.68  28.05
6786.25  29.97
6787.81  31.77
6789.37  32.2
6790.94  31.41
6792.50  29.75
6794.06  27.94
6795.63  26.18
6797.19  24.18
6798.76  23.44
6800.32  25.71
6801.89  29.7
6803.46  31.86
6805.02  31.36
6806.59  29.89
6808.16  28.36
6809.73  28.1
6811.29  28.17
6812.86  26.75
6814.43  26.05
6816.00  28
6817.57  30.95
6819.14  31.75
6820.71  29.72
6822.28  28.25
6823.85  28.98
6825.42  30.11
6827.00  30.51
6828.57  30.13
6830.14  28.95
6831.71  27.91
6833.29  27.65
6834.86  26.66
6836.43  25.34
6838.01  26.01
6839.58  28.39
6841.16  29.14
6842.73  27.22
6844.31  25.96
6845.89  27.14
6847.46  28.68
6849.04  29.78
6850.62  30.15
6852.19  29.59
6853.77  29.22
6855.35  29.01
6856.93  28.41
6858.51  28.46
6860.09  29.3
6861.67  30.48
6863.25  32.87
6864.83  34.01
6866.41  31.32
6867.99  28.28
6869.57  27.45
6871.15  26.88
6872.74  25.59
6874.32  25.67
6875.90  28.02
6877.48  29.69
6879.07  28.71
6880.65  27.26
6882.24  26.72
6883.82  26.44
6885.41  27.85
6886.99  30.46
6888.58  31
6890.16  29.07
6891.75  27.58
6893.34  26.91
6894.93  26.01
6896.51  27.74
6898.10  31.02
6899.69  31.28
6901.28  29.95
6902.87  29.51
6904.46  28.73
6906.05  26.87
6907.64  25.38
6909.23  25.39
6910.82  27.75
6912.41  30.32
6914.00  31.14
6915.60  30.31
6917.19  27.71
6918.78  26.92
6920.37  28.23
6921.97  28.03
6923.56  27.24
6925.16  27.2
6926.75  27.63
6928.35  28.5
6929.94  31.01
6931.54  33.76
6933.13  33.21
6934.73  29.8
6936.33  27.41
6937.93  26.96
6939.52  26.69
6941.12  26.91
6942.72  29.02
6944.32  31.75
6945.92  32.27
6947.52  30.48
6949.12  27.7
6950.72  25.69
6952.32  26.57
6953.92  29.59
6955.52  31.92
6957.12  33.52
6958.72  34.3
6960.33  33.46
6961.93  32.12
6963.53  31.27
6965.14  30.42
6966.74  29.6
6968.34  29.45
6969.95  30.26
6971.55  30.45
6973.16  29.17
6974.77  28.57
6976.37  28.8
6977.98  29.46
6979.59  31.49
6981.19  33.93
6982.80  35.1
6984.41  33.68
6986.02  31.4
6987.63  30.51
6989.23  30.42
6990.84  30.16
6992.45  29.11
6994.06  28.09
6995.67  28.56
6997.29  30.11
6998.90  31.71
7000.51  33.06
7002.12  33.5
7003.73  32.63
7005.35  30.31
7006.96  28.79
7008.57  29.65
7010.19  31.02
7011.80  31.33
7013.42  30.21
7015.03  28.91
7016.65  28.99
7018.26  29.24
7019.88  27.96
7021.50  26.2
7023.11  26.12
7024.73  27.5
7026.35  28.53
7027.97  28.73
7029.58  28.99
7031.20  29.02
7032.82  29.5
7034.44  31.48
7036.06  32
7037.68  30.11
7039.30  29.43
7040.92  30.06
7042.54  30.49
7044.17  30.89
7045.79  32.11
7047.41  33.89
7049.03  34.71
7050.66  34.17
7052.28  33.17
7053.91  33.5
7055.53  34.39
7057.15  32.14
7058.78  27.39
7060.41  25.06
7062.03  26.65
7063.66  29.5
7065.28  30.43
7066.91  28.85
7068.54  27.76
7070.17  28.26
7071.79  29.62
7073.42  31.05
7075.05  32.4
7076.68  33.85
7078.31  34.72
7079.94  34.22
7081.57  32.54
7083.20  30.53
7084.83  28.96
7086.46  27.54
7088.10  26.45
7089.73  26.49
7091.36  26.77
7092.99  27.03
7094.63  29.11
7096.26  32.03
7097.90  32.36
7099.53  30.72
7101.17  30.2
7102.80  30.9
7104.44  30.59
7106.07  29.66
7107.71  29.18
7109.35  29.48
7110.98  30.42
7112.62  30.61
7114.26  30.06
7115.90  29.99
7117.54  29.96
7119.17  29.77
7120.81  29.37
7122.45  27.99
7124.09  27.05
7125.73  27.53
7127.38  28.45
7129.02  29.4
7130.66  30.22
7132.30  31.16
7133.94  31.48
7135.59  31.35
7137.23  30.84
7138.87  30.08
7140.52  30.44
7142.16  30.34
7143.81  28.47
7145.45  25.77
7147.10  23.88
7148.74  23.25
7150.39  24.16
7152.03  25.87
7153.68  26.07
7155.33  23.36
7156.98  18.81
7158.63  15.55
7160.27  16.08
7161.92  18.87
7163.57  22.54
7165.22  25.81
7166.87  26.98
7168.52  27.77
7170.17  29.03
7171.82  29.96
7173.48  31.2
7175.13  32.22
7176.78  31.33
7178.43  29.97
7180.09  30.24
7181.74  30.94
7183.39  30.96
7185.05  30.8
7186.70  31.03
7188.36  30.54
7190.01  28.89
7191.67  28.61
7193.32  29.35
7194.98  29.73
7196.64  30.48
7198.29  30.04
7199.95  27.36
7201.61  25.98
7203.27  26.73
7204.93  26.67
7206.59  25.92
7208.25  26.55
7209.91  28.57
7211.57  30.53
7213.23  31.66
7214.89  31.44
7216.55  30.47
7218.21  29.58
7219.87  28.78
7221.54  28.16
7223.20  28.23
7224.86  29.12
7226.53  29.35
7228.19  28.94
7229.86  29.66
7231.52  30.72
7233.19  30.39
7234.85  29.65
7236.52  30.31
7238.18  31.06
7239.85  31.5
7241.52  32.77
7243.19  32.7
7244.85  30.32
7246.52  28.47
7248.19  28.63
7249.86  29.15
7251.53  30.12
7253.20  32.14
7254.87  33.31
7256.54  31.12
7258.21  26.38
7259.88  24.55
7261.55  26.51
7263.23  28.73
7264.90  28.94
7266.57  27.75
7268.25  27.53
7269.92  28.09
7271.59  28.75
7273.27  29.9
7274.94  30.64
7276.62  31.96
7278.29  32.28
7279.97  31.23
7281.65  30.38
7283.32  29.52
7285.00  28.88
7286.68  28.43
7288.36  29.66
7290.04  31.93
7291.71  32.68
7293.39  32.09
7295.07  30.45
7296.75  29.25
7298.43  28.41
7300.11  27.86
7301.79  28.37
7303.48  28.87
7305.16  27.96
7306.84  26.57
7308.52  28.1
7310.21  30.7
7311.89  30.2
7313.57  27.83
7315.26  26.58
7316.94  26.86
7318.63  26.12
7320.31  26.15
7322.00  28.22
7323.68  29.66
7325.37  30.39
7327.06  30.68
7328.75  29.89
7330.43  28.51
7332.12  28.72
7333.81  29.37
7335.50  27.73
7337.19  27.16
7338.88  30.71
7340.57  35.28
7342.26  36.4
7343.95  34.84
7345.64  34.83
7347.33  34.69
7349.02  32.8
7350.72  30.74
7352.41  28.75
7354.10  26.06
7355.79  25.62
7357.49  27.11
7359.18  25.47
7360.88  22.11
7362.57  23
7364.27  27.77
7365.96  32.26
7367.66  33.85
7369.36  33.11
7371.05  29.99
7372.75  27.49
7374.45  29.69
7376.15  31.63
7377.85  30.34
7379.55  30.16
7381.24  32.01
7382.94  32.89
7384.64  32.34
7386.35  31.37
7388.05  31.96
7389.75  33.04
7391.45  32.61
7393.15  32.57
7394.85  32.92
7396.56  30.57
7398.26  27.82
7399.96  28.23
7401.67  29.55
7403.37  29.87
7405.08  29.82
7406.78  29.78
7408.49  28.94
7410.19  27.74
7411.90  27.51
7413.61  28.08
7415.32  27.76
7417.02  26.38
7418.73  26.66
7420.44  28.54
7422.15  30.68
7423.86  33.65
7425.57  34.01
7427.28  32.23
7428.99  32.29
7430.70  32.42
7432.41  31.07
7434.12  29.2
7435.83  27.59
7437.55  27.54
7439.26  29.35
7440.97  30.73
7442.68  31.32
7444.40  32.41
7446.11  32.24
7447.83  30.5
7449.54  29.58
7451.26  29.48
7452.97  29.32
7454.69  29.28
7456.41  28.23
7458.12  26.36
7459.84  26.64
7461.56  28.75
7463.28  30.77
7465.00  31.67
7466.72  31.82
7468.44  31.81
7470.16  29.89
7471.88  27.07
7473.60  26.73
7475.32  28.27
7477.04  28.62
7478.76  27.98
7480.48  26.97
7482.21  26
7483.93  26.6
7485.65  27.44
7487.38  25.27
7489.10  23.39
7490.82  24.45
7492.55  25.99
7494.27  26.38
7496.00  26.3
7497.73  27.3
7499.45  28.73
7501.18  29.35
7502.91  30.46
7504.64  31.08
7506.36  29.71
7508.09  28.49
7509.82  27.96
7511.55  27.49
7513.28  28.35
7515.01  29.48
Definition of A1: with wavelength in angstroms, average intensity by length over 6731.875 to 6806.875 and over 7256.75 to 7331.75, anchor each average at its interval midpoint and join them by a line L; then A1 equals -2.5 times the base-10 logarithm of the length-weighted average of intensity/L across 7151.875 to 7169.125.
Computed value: 0.284 mag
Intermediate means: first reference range 29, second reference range 29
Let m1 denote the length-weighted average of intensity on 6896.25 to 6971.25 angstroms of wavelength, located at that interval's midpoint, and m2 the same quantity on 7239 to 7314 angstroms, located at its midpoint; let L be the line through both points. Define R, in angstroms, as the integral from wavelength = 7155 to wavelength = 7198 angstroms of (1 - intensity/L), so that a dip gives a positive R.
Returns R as 3.1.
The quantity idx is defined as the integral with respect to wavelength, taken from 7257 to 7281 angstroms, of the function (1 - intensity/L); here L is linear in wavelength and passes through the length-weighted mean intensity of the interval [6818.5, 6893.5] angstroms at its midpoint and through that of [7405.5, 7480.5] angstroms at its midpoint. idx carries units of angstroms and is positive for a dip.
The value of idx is 0.3 angstroms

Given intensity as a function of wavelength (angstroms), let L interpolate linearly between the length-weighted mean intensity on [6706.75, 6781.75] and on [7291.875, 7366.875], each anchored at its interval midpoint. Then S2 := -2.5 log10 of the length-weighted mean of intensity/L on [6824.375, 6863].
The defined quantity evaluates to 0.02 mag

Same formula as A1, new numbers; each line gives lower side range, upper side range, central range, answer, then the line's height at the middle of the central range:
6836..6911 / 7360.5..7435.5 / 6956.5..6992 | -0.09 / 28.8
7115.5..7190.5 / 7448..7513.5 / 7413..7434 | -0.08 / 28.1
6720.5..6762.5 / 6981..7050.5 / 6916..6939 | 0.05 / 30.2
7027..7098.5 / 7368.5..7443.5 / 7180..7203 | 0.03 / 30.4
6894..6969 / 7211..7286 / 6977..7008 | -0.06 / 29.4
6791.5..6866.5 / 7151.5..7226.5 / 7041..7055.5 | -0.17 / 28.1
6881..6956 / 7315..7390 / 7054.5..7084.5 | -0.05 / 29.1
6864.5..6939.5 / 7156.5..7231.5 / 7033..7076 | -0.09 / 28.3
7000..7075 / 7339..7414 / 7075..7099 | 0.00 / 30.2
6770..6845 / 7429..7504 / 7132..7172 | 0.11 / 28.5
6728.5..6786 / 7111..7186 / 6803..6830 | -0.02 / 28.7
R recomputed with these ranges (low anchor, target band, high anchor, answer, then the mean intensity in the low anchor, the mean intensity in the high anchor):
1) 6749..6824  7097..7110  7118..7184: -1.36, 28.6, 27.4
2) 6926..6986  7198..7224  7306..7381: 1.08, 30.3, 29.4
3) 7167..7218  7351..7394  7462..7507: -1.71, 29.5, 28.1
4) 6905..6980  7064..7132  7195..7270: -1.20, 29.4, 29.2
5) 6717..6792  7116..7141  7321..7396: 0.17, 29.1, 30.4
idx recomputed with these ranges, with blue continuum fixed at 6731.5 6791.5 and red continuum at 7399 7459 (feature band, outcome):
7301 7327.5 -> 1.2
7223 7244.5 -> -0.6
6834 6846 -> 1.0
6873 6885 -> 0.8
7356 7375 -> 0.9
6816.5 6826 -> -0.2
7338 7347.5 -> -1.5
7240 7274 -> 0.3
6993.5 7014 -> -0.9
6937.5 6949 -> 0.1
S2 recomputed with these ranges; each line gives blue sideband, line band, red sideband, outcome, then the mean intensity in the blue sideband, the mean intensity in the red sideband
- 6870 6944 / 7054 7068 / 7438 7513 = -0.04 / 28.4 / 28.6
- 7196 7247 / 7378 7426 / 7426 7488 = -0.03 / 29.4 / 29.3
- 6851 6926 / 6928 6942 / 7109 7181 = -0.04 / 28.6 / 27.6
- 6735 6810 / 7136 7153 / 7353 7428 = 0.08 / 29.1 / 29.7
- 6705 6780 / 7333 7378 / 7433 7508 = -0.05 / 29.3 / 28.6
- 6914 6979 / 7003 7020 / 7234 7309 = -0.01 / 29.6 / 29.7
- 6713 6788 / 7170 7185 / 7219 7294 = -0.04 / 28.9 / 29.8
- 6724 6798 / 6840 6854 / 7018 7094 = 0.03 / 29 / 30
